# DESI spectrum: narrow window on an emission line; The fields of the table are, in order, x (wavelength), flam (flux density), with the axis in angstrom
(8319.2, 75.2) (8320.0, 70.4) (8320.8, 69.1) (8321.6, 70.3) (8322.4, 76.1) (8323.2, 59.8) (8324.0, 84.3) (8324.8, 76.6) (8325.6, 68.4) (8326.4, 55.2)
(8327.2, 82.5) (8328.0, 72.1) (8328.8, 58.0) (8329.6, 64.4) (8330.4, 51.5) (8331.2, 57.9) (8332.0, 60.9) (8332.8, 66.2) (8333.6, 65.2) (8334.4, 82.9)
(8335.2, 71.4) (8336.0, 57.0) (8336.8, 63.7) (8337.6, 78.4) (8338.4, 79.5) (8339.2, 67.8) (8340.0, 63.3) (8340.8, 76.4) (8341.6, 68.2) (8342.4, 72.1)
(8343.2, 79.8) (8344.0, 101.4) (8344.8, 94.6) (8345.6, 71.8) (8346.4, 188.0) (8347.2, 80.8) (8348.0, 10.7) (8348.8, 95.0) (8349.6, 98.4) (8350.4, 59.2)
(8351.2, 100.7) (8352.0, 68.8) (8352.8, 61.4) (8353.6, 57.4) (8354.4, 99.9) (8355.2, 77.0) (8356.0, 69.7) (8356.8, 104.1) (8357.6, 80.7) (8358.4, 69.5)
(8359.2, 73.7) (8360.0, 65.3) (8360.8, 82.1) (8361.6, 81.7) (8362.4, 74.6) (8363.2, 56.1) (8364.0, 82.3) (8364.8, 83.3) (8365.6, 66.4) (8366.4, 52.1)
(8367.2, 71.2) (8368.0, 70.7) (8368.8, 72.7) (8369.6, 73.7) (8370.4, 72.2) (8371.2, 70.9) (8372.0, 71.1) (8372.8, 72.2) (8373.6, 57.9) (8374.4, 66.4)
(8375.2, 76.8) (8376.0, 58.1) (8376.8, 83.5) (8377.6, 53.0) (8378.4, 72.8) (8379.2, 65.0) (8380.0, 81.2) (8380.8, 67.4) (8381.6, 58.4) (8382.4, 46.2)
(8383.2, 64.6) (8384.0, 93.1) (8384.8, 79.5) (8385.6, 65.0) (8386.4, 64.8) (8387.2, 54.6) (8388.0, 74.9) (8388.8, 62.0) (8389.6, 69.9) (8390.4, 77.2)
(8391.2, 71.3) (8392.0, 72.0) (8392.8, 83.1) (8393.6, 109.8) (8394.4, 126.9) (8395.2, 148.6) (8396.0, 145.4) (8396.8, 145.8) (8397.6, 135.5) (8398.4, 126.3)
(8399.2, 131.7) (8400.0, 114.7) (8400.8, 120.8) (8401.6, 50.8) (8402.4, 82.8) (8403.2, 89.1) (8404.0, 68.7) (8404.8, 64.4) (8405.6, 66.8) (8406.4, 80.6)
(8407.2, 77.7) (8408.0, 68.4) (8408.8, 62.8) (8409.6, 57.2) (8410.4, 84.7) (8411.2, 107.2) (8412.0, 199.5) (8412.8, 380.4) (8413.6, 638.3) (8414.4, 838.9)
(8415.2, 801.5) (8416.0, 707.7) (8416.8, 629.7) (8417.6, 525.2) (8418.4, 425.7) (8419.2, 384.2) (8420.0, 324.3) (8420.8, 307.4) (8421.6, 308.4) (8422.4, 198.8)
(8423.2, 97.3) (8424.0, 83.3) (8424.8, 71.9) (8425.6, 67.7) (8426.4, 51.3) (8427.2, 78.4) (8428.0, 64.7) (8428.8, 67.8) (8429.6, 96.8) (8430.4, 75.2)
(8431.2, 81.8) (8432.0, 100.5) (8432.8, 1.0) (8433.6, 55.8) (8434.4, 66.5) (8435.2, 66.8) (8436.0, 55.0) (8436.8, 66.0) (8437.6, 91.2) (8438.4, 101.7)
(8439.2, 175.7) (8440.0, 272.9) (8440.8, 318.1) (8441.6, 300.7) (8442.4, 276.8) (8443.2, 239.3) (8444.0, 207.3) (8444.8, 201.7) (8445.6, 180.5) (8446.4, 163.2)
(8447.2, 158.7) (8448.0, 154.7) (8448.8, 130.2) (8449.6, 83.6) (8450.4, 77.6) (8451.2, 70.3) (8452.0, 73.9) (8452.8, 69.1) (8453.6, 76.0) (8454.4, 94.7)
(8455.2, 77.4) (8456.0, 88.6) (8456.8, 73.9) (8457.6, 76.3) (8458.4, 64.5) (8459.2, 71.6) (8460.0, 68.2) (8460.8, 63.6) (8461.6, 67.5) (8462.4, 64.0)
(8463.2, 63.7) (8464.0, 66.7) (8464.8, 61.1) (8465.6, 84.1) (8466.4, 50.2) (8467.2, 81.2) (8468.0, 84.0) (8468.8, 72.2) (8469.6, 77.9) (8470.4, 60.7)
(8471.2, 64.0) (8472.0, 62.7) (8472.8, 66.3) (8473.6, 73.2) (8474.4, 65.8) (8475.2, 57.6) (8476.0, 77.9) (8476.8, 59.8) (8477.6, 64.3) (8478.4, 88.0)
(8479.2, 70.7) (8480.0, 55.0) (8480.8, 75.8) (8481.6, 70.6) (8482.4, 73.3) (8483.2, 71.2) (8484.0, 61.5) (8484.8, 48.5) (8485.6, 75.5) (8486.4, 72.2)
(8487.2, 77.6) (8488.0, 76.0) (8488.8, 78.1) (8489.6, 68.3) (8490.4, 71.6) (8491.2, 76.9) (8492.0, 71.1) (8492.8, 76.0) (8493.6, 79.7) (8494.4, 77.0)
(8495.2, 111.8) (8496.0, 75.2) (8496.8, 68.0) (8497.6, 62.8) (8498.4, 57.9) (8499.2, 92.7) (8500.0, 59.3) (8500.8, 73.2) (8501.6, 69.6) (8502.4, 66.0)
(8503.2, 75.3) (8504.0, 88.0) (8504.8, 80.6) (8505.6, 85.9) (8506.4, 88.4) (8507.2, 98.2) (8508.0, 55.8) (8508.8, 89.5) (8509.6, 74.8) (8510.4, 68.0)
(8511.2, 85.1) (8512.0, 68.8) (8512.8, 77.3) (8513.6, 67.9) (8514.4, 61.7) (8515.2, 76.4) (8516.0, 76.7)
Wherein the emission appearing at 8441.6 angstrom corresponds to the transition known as [N II] 6583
